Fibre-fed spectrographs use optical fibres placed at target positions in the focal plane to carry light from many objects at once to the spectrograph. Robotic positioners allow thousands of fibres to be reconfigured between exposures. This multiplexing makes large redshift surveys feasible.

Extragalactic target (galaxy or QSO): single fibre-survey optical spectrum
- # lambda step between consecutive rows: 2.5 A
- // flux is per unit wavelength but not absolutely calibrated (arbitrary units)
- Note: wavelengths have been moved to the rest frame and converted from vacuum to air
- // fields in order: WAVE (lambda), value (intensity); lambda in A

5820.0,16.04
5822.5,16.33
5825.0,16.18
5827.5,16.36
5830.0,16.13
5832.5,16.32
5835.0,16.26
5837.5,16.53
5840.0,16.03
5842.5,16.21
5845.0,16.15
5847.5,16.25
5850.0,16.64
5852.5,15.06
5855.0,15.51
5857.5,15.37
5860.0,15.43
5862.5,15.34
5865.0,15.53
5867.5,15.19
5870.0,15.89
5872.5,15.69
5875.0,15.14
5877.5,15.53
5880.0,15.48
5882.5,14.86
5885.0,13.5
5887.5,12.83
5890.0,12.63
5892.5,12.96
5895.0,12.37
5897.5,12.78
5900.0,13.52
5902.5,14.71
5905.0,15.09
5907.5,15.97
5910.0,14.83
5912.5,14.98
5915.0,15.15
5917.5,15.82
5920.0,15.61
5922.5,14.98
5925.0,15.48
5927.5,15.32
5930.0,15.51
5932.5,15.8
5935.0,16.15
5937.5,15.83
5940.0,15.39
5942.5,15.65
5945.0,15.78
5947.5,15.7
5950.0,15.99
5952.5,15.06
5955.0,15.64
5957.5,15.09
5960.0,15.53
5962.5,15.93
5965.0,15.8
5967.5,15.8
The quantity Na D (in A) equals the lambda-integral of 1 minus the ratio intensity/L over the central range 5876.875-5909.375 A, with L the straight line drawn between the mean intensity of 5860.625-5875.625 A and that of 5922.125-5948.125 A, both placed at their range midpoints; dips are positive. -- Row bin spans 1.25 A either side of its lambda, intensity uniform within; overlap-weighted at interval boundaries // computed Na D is 3.2 A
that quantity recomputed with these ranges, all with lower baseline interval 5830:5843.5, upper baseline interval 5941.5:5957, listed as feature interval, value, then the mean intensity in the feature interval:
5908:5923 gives 0.5 A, 15.3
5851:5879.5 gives 1.2 A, 15.4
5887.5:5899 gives 2.3 A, 12.7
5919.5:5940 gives 0.2 A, 15.6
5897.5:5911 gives 1.0 A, 14.6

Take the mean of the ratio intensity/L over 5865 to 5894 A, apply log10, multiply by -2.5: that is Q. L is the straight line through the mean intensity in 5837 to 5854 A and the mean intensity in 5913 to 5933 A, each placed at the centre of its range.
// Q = 0.09 mag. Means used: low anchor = 16.1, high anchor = 15.4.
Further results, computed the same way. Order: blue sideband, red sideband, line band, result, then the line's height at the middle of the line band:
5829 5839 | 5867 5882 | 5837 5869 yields 0.01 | 15.9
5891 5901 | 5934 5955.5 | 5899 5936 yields -0.09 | 14.1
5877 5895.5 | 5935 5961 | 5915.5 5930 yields -0.04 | 14.8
